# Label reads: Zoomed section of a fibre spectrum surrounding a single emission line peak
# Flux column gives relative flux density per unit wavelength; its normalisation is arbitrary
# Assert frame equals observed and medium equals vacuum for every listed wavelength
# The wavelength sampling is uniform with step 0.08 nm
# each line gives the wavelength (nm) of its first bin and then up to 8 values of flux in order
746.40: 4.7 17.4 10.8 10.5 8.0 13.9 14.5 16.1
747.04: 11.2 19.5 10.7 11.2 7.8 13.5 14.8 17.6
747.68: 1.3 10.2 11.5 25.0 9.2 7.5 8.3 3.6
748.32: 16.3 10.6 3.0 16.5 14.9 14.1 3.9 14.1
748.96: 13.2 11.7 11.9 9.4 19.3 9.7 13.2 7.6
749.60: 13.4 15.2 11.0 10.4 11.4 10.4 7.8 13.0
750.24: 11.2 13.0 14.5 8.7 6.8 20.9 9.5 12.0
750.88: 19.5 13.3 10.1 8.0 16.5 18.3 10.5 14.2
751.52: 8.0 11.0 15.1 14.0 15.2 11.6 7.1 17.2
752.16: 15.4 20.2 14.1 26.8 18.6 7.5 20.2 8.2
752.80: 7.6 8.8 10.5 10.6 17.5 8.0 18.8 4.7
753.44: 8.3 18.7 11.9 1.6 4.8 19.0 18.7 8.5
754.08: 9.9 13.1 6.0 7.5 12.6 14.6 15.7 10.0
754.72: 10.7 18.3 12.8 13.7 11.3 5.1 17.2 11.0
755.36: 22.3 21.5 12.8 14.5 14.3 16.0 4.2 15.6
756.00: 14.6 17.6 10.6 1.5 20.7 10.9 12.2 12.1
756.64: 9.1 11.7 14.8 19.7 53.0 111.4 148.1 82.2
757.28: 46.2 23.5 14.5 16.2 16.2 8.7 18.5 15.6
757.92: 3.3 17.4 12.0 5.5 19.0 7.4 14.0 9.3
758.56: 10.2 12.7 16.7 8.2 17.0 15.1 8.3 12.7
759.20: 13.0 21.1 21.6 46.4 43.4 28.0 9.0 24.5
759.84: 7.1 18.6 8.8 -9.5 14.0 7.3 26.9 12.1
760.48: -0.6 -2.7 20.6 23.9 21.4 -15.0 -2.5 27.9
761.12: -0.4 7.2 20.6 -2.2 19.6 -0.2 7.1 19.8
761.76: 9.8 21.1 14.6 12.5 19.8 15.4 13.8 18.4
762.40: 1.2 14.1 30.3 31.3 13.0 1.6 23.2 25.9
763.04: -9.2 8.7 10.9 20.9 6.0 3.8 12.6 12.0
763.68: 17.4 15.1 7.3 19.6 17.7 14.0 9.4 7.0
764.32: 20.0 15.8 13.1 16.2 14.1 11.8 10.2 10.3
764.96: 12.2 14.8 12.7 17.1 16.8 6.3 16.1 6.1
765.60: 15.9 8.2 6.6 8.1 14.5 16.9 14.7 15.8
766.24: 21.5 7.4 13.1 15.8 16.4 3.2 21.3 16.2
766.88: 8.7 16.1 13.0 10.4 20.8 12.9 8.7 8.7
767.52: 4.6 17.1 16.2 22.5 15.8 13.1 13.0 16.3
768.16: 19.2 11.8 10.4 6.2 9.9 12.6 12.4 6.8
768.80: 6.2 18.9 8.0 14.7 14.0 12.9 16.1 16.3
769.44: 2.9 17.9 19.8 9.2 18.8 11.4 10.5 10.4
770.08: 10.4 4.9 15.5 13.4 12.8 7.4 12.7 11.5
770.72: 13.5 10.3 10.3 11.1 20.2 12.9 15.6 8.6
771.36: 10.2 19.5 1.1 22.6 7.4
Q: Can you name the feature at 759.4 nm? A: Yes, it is [N II] 6583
